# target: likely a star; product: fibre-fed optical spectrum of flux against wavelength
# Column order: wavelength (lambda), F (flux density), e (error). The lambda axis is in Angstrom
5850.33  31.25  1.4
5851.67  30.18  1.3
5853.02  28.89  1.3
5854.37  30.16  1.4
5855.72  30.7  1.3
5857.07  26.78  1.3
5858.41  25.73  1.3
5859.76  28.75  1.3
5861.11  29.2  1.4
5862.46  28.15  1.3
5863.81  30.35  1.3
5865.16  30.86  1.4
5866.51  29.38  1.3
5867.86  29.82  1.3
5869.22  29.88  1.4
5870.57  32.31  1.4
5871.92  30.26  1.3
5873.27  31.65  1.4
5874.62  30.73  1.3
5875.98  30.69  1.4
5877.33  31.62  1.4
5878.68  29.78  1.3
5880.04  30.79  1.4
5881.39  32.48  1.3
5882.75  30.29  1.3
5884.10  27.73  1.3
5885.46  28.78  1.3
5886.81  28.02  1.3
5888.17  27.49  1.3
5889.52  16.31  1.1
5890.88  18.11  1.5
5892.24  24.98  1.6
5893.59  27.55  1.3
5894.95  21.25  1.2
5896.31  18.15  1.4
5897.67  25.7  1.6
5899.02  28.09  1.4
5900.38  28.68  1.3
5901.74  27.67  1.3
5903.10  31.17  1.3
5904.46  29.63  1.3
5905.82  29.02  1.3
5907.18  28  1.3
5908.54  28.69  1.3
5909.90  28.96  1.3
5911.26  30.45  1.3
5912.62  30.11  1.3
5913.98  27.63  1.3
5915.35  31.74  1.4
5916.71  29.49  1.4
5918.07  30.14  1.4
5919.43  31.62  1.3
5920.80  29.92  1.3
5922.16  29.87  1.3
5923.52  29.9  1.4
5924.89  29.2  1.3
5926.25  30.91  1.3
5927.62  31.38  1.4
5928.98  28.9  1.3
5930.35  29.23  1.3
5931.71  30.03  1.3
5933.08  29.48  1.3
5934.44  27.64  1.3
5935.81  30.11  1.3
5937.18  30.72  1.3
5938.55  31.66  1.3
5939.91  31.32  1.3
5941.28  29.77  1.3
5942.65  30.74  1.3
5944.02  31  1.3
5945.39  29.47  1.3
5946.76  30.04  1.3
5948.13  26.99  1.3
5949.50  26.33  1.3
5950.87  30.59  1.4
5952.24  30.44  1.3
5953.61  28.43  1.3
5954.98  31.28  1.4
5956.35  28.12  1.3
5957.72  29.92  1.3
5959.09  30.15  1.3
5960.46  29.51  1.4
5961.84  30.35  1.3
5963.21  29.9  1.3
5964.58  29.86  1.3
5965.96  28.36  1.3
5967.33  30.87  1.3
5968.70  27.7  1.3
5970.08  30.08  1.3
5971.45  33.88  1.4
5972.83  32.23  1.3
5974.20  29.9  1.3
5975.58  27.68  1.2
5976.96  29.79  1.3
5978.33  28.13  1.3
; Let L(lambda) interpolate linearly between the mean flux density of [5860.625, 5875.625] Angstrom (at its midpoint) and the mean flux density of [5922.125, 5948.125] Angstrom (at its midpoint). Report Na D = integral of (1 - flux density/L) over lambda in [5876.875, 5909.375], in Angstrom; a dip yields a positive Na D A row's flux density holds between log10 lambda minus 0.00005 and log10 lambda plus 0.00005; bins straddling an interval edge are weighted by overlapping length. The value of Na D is 3.3 Angstrom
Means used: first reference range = 30.2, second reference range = 30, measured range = 27.1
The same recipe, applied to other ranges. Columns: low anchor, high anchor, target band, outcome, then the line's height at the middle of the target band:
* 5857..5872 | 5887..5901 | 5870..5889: -2.53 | 26.5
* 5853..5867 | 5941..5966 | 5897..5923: 0.00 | 29.3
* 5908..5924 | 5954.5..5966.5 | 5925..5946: -0.23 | 29.8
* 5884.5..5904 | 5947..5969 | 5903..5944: -4.25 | 27.1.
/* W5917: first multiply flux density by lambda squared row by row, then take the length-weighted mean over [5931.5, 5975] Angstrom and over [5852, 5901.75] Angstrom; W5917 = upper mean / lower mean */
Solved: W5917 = 1.09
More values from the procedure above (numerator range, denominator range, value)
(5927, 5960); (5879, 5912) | 1.12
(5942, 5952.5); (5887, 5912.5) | 1.14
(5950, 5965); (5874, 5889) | 1.03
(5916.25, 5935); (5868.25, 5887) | 1.00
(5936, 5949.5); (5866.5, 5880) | 1.00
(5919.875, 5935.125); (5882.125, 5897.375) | 1.23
